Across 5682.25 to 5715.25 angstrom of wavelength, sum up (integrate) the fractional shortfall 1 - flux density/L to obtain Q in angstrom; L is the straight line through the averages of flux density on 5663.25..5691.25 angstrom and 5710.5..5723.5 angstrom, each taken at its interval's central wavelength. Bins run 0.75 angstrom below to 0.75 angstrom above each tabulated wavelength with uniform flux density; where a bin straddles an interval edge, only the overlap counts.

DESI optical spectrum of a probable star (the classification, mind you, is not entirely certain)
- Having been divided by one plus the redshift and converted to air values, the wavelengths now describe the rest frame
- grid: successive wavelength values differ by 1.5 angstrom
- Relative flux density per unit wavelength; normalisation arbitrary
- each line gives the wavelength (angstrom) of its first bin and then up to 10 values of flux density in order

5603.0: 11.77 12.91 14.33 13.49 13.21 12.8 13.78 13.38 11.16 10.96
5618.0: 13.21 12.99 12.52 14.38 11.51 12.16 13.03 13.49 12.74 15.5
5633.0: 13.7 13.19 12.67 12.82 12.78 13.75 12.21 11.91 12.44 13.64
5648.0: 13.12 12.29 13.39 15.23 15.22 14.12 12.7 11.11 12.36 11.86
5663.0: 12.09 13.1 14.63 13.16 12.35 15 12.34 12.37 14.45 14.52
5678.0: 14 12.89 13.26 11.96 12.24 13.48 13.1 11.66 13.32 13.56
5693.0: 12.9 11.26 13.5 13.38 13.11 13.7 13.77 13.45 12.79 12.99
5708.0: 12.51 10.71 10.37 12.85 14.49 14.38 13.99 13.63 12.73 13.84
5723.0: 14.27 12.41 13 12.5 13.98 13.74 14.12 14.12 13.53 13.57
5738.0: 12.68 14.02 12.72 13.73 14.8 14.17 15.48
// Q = 1.3 angstrom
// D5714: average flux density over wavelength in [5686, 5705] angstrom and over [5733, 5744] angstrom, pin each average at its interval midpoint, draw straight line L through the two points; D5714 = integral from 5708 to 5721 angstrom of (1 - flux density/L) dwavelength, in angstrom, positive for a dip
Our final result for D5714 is 0.38 angstrom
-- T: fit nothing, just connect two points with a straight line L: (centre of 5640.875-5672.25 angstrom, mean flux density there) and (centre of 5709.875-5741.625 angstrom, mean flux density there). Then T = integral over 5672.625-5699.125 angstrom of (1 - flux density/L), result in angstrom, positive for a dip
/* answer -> 0.3 angstrom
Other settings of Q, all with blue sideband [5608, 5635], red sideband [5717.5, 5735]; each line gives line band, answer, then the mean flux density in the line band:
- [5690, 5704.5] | 0.2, 13.2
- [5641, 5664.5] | 0.4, 12.9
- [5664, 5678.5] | -0.4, 13.6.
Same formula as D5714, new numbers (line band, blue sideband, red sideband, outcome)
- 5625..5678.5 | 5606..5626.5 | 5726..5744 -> -0.8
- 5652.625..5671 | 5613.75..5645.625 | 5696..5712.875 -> -0.6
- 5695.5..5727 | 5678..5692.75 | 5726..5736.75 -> 0.4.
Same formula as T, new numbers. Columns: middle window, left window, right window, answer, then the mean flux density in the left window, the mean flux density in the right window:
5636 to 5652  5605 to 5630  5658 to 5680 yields 0.2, 12.9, 13.1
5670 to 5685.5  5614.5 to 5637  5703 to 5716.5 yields -0.6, 12.9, 12.7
